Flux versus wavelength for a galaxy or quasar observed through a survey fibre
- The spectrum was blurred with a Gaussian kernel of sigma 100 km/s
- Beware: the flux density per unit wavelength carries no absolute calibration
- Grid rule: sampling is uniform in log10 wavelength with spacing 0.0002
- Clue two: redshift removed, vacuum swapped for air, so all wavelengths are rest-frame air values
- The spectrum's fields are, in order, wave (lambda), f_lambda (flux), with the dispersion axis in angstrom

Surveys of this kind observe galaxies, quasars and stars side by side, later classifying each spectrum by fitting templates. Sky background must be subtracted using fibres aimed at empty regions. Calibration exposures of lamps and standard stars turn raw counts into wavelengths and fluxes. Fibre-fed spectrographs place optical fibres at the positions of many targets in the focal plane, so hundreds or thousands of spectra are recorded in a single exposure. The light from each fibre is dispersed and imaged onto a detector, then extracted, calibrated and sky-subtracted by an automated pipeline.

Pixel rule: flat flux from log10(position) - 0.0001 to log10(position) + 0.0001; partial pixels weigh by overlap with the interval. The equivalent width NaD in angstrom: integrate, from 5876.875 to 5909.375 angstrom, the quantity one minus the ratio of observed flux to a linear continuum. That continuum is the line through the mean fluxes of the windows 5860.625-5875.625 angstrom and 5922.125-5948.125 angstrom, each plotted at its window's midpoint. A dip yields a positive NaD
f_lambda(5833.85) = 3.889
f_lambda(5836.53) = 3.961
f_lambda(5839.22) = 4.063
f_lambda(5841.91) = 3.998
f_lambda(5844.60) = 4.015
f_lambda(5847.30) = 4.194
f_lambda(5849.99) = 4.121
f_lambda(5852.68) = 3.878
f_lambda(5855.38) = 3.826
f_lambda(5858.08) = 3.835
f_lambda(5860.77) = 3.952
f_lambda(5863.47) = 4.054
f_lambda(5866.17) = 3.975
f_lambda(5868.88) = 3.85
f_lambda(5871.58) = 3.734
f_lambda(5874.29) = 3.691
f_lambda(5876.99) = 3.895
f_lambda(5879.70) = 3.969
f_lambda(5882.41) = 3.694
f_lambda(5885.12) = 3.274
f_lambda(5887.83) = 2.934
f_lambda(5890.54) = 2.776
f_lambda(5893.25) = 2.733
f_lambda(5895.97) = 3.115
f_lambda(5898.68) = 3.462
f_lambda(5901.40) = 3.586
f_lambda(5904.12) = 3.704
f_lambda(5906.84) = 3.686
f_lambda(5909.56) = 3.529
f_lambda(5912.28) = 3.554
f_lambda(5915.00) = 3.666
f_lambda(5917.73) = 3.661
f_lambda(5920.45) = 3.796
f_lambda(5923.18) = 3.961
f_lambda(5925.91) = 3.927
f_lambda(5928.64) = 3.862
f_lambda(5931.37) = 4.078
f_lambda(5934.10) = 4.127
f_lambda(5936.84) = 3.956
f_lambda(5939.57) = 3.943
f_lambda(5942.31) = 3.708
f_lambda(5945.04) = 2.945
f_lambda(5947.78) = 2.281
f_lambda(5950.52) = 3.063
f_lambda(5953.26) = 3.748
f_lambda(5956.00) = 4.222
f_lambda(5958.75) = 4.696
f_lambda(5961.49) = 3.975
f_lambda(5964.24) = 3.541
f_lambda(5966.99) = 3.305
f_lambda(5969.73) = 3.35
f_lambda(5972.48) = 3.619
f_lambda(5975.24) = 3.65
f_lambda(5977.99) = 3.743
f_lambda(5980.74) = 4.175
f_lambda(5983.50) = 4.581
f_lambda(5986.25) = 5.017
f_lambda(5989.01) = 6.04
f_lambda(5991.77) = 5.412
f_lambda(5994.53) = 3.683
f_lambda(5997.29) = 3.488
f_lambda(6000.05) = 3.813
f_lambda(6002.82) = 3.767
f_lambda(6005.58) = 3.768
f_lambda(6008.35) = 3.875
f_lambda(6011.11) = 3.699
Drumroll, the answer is 3.6 angstrom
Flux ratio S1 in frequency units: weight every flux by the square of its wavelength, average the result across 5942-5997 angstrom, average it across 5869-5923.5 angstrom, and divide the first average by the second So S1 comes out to 1.1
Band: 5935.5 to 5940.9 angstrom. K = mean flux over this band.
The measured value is 3.95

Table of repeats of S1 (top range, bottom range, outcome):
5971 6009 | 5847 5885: 1.13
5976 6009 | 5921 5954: 1.20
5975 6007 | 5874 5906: 1.30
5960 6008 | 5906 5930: 1.11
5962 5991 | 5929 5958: 1.15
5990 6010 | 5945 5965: 1.13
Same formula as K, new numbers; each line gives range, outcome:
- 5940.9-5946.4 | 3.33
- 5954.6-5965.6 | 4.11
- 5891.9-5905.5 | 3.32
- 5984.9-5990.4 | 5.53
